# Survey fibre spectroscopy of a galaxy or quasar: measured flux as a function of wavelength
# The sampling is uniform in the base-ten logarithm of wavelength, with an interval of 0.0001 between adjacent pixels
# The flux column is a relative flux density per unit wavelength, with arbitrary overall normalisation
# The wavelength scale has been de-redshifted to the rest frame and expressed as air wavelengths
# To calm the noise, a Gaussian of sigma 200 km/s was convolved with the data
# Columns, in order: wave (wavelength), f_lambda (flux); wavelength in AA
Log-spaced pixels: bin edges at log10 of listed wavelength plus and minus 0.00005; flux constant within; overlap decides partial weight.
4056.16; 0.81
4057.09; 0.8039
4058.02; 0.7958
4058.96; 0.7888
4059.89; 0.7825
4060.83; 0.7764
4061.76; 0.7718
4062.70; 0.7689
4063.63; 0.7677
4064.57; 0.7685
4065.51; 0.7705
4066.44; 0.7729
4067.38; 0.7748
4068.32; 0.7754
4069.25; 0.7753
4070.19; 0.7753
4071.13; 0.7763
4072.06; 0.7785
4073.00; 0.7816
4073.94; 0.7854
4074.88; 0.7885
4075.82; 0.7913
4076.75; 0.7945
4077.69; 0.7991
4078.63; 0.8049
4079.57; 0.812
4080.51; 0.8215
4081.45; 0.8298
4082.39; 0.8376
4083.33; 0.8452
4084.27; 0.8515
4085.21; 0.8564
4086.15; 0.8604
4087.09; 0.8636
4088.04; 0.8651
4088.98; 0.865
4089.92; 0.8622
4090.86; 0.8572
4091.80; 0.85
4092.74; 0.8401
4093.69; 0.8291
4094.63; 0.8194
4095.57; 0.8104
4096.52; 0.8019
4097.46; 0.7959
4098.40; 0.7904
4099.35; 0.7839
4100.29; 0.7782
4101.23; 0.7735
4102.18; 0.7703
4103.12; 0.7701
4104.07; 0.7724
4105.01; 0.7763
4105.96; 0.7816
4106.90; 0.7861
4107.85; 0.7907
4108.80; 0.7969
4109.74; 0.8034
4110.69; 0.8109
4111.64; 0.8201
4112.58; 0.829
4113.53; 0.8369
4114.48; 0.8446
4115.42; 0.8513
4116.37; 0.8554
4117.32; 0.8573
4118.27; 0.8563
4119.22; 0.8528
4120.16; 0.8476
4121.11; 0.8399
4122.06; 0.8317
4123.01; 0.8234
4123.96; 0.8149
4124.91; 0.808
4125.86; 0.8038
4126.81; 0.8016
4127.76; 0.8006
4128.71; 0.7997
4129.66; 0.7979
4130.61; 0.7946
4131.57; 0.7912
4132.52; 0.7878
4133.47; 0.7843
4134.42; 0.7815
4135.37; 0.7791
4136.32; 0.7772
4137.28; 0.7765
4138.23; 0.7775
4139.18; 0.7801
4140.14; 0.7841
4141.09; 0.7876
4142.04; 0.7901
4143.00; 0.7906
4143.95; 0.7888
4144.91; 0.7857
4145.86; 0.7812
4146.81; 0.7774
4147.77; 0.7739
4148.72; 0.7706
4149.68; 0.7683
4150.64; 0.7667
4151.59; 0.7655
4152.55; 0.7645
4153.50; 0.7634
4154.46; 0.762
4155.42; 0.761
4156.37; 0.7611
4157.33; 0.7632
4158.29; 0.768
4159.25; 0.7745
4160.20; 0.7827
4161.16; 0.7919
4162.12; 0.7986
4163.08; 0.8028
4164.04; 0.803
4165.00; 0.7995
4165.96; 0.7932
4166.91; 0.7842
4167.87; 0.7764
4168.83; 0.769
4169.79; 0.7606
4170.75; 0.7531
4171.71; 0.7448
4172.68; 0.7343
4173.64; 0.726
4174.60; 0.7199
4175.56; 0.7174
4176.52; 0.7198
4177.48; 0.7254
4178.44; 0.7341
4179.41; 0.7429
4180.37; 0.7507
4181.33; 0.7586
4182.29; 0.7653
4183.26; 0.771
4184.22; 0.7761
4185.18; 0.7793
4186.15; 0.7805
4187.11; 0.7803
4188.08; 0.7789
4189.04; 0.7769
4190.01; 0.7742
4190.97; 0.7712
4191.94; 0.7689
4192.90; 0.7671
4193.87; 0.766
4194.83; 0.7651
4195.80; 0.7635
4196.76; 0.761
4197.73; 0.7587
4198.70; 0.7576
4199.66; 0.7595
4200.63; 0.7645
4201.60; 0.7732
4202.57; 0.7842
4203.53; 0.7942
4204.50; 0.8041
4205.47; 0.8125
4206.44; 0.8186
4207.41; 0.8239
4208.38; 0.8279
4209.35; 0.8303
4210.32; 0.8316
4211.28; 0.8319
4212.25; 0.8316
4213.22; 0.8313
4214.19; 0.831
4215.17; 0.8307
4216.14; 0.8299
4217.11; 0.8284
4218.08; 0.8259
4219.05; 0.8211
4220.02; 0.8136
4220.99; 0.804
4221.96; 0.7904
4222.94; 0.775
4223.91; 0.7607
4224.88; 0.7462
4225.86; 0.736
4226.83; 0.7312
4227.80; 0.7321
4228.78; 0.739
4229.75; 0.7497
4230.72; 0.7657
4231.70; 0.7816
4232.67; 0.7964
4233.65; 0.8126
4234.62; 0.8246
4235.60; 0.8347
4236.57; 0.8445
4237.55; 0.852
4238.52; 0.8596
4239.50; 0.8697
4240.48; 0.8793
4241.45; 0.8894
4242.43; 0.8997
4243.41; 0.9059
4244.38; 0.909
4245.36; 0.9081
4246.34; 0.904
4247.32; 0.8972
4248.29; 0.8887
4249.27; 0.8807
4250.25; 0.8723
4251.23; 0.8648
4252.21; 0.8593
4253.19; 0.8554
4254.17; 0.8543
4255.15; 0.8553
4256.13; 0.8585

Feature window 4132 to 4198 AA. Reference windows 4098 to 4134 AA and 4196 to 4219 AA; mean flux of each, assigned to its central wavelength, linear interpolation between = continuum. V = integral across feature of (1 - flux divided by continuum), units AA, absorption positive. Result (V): 3.1 AA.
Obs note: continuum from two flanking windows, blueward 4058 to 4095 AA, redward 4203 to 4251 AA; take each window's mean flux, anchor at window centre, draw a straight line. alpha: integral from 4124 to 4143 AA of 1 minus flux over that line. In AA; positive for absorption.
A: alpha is 0.6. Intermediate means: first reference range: 0.808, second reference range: 0.826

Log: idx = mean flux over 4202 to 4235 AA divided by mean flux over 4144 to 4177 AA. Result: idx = 1.0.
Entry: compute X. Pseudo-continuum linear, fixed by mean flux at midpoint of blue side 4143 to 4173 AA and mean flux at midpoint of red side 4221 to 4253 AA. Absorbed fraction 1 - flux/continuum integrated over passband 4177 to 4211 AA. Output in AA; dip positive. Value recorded 0.9 AA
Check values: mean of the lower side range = 0.774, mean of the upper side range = 0.83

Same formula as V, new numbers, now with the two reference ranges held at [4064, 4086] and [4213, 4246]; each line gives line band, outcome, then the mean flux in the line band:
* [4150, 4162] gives 0.59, 0.77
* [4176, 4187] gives 0.77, 0.756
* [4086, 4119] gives -0.66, 0.818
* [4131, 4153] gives 0.76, 0.779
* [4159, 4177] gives 1.00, 0.766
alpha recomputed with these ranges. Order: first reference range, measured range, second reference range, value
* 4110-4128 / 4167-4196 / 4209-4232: 1.8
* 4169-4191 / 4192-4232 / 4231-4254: 1.0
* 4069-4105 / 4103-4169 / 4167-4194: -1.0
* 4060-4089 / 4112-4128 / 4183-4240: -0.7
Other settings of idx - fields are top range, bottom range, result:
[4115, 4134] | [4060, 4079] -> 1.05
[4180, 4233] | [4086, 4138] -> 0.97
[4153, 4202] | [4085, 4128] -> 0.93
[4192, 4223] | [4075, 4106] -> 0.98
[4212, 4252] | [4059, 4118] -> 1.03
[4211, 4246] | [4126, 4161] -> 1.05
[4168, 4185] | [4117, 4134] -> 0.92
